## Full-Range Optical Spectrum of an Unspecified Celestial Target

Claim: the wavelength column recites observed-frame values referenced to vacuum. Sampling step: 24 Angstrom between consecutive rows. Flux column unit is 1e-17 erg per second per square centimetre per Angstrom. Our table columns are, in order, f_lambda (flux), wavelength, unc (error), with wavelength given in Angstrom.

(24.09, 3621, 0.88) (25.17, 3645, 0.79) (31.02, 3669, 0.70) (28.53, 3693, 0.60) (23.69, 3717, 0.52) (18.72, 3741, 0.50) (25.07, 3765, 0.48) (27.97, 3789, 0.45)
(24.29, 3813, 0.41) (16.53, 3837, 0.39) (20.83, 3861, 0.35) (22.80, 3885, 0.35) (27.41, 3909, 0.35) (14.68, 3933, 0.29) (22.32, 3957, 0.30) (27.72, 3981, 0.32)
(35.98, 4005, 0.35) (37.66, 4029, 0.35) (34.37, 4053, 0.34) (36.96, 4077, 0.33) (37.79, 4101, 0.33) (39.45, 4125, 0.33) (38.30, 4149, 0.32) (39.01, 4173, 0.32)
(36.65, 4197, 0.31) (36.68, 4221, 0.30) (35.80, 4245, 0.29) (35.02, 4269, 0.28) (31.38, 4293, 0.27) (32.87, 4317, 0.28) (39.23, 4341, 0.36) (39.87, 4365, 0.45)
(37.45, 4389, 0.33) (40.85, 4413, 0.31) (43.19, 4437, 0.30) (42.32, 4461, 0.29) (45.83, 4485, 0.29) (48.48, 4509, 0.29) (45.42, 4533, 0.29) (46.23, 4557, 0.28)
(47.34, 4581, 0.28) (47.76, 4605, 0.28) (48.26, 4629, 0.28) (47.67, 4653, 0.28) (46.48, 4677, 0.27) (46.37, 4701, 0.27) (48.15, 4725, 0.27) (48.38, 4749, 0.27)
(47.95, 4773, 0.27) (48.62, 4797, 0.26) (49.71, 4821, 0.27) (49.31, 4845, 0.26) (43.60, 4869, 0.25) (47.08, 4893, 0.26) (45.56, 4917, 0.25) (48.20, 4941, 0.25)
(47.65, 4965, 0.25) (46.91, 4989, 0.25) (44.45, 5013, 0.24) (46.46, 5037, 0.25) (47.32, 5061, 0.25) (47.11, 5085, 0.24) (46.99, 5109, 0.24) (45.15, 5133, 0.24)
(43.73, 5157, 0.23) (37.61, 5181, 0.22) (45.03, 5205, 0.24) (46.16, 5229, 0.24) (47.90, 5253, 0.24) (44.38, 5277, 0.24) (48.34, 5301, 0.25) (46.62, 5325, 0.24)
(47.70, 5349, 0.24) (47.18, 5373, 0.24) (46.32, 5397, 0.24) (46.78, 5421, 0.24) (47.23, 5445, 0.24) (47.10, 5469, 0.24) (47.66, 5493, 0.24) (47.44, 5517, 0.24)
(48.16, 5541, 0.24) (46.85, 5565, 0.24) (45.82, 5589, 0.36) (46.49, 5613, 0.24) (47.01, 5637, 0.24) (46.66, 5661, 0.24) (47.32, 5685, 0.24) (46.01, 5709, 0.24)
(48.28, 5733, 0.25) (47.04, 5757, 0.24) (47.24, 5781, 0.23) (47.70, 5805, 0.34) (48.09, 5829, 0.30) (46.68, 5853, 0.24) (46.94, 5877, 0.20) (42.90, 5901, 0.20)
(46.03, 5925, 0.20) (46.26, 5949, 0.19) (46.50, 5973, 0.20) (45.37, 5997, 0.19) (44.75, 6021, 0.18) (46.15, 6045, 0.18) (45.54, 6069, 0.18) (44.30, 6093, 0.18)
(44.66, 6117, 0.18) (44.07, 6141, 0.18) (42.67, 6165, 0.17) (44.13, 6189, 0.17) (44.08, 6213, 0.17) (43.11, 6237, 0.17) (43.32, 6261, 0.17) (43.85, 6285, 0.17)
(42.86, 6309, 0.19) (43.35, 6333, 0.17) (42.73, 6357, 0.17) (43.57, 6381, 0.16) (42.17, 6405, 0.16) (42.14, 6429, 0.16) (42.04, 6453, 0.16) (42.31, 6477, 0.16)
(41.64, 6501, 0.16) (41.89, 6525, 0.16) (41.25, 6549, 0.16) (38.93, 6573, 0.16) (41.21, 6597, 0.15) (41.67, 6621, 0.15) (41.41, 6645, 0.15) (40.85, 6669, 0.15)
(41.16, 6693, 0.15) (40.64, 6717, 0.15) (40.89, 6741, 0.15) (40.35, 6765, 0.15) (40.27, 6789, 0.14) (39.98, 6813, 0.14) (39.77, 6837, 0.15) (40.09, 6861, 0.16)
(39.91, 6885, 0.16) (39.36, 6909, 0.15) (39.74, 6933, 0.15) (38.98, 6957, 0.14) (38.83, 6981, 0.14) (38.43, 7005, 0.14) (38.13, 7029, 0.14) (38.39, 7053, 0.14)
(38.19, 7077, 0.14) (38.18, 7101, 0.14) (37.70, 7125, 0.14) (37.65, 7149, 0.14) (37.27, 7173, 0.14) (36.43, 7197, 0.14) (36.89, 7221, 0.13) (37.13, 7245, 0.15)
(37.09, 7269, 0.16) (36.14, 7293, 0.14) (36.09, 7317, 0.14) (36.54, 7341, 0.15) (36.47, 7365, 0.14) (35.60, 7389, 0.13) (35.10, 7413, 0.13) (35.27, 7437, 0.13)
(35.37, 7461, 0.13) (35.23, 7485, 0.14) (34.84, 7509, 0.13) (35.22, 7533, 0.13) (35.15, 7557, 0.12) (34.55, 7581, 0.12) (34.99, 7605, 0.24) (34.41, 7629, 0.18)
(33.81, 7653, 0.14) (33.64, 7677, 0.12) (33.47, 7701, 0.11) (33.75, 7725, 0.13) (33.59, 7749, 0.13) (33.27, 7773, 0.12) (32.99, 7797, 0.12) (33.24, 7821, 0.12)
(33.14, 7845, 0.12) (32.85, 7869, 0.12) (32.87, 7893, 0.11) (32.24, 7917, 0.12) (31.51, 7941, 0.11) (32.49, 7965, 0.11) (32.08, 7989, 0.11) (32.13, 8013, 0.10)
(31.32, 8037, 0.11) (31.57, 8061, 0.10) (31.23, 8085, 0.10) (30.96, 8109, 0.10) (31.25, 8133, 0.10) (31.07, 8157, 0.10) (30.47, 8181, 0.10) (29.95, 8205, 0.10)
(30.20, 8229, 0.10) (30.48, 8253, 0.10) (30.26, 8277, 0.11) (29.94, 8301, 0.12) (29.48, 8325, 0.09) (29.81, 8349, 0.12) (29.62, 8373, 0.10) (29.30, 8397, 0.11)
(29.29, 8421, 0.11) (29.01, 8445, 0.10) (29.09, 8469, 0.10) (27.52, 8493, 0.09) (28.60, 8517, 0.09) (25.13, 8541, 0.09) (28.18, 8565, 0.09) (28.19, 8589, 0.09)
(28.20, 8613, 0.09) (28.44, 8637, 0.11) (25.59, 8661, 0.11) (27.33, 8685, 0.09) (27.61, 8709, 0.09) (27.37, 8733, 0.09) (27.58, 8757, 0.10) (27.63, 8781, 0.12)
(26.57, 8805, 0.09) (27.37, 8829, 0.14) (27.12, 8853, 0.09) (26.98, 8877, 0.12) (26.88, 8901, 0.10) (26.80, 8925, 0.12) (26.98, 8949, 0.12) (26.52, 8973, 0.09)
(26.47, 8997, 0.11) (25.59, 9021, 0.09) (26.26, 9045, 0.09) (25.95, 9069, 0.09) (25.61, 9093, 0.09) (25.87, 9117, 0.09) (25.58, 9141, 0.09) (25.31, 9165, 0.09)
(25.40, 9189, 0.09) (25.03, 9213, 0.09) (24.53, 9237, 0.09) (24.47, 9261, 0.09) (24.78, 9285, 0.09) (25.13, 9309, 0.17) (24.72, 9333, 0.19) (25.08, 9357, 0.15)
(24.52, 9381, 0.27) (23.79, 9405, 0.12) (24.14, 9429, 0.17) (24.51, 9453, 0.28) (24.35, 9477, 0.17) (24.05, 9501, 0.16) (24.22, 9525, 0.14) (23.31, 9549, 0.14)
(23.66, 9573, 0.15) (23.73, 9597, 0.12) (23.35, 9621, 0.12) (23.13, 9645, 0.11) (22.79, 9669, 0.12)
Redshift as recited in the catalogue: 0.00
